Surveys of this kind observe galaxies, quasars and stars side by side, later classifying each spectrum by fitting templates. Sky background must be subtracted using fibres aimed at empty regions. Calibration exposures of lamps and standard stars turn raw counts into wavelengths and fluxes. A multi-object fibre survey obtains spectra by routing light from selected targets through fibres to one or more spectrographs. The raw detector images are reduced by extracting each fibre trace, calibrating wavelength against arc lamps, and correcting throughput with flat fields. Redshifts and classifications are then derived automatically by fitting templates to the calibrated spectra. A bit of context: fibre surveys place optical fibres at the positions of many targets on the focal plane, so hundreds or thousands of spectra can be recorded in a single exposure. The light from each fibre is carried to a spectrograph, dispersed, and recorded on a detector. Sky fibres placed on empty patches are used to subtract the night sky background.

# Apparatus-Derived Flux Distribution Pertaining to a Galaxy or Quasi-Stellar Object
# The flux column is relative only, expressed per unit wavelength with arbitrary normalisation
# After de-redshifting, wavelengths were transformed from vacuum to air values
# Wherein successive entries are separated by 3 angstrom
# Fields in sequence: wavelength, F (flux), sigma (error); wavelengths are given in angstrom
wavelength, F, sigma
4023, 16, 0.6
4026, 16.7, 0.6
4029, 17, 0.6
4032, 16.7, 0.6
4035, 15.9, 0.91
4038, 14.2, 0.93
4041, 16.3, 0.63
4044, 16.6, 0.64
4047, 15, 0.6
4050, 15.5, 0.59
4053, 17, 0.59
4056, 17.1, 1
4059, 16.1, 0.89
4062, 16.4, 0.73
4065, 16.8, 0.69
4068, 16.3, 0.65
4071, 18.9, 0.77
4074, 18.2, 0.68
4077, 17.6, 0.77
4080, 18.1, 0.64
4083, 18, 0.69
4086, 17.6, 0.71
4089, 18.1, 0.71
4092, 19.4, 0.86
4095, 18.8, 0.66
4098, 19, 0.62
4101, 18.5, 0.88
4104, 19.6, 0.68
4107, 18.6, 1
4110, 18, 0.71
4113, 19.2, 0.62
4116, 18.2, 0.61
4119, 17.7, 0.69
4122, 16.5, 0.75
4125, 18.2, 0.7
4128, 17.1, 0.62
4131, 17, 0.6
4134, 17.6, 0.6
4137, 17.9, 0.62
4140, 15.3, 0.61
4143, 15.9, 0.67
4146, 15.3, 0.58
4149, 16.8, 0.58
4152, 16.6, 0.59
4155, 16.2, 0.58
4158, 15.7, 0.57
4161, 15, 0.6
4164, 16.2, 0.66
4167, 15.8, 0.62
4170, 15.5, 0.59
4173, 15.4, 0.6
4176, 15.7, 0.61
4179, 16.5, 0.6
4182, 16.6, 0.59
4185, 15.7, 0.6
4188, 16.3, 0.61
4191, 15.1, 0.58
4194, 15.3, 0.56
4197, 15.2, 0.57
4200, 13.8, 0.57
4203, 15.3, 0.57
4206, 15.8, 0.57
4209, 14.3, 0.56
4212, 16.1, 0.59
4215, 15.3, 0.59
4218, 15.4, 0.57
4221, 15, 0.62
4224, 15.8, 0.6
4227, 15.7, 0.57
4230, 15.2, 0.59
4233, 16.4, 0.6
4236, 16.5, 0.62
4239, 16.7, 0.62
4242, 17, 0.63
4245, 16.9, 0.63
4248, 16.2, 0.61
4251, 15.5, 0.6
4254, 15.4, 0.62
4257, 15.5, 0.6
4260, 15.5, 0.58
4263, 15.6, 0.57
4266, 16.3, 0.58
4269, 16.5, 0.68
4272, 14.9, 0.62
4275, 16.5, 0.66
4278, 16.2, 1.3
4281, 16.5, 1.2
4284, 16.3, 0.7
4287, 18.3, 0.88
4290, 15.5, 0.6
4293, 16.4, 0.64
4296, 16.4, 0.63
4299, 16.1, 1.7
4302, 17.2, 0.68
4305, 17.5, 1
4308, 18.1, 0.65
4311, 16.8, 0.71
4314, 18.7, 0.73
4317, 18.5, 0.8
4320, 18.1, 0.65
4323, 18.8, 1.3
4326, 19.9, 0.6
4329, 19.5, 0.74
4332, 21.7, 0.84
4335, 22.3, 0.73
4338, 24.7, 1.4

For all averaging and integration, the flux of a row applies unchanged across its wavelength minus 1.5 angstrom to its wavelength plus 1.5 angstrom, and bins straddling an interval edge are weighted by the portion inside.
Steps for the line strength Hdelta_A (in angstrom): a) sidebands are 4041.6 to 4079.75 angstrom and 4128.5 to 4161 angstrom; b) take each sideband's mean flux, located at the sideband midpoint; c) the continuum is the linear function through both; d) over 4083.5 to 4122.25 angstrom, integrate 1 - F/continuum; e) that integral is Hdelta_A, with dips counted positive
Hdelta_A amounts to -4.3 angstrom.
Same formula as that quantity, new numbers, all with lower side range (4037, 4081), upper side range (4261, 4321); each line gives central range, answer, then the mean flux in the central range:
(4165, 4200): 2.3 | 15.7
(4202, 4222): 1.7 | 15.3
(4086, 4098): -1.4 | 18.7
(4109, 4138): -1.8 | 17.7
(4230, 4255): 0.7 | 16.3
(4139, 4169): 1.5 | 15.9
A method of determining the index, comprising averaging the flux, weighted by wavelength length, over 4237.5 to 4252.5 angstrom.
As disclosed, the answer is 16.5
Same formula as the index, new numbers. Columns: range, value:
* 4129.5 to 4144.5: 16.7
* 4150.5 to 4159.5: 16.2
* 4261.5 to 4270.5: 16.1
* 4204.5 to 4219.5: 15.4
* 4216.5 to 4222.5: 15.2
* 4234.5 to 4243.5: 16.7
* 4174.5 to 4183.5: 16.3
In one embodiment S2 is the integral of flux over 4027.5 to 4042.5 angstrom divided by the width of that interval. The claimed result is 16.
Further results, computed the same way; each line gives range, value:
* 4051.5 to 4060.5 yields 16.7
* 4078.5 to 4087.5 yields 17.9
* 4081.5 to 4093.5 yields 18.3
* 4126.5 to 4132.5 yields 17.1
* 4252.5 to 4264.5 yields 15.5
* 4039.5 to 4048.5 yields 16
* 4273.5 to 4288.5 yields 16.8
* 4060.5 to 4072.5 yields 17.1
